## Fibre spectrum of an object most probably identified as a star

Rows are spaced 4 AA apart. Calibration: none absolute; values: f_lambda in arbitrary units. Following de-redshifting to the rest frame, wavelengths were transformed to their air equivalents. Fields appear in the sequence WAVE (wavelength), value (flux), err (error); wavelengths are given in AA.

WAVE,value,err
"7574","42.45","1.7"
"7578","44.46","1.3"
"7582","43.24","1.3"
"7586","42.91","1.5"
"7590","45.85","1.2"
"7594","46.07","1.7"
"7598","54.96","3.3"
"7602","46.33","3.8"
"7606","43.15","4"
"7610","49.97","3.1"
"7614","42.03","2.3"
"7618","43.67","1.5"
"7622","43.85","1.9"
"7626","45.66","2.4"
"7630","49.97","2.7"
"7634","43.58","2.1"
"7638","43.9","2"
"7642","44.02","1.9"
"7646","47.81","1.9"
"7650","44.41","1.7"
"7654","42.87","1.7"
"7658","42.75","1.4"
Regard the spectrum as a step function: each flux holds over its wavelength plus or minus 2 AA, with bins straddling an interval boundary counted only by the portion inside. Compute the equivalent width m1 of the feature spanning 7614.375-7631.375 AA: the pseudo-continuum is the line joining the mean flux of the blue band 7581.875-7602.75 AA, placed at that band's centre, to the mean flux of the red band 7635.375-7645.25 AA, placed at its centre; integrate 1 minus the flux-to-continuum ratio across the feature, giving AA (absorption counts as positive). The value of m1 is 0.01 AA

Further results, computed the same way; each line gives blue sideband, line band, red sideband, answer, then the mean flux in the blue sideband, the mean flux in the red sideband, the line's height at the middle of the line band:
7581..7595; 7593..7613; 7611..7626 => -1.7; 44.5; 44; 44.2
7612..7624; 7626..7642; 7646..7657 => -0.7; 43.2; 44.3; 43.7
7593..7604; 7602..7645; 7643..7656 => 1.9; 49.4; 45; 47.2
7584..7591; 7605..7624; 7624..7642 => 0.2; 44.2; 45.6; 45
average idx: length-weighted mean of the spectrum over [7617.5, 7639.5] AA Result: 45.2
